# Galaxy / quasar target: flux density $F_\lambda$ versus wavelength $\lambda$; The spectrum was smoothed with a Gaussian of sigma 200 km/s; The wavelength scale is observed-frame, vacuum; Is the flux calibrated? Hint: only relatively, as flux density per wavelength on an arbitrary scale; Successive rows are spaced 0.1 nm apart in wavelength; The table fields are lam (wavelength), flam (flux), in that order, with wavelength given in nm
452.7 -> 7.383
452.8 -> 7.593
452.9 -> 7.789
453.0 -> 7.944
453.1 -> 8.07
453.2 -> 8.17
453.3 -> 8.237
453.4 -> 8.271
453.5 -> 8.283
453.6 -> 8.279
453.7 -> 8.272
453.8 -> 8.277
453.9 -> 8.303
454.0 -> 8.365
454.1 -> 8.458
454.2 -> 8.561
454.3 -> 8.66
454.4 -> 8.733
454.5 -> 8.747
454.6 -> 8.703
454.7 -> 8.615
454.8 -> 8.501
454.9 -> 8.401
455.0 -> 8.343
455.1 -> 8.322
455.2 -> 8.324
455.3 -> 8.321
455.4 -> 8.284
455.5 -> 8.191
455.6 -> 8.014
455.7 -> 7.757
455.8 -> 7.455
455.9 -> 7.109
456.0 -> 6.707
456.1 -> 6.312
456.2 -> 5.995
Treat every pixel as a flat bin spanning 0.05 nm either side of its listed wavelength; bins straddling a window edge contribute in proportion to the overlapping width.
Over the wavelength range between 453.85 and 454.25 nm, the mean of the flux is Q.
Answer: 8.42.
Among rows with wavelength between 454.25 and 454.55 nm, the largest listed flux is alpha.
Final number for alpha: 8.747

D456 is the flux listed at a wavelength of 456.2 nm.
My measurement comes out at 5.995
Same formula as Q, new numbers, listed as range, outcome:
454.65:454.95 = 8.51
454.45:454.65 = 8.72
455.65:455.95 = 7.44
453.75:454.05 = 8.31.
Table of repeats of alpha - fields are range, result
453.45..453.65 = 8.283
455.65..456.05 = 7.757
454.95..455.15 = 8.343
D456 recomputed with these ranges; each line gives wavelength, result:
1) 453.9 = 8.303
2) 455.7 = 7.757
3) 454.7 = 8.615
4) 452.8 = 7.593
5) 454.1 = 8.458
